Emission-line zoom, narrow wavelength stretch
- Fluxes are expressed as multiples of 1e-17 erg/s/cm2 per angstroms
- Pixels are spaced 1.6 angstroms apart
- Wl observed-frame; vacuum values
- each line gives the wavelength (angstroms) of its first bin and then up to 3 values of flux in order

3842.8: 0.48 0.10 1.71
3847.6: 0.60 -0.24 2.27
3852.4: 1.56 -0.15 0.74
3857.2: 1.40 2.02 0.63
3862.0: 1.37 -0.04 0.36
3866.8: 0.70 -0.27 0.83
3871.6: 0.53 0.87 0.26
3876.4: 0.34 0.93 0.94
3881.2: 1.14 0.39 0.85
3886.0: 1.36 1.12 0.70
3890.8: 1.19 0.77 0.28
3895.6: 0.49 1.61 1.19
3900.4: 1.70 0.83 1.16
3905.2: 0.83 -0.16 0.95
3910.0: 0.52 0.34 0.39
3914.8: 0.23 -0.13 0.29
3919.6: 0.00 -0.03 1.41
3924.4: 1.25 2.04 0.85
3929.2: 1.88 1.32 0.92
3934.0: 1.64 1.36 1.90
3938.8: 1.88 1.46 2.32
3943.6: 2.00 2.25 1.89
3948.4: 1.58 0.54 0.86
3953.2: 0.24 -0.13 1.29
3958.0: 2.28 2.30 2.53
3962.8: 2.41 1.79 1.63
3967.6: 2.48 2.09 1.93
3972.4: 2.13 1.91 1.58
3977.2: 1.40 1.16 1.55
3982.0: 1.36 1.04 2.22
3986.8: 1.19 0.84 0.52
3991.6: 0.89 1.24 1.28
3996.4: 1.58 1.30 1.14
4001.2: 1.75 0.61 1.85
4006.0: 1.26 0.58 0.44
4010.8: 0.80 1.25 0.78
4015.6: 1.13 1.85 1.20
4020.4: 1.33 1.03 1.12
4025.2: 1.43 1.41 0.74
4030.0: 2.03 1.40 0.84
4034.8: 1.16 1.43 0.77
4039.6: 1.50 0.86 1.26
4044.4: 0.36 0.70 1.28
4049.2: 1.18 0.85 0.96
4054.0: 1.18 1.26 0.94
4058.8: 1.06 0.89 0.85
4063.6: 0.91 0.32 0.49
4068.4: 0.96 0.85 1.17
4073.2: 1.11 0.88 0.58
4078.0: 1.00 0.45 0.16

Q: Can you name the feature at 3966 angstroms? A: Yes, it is Ly-alpha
